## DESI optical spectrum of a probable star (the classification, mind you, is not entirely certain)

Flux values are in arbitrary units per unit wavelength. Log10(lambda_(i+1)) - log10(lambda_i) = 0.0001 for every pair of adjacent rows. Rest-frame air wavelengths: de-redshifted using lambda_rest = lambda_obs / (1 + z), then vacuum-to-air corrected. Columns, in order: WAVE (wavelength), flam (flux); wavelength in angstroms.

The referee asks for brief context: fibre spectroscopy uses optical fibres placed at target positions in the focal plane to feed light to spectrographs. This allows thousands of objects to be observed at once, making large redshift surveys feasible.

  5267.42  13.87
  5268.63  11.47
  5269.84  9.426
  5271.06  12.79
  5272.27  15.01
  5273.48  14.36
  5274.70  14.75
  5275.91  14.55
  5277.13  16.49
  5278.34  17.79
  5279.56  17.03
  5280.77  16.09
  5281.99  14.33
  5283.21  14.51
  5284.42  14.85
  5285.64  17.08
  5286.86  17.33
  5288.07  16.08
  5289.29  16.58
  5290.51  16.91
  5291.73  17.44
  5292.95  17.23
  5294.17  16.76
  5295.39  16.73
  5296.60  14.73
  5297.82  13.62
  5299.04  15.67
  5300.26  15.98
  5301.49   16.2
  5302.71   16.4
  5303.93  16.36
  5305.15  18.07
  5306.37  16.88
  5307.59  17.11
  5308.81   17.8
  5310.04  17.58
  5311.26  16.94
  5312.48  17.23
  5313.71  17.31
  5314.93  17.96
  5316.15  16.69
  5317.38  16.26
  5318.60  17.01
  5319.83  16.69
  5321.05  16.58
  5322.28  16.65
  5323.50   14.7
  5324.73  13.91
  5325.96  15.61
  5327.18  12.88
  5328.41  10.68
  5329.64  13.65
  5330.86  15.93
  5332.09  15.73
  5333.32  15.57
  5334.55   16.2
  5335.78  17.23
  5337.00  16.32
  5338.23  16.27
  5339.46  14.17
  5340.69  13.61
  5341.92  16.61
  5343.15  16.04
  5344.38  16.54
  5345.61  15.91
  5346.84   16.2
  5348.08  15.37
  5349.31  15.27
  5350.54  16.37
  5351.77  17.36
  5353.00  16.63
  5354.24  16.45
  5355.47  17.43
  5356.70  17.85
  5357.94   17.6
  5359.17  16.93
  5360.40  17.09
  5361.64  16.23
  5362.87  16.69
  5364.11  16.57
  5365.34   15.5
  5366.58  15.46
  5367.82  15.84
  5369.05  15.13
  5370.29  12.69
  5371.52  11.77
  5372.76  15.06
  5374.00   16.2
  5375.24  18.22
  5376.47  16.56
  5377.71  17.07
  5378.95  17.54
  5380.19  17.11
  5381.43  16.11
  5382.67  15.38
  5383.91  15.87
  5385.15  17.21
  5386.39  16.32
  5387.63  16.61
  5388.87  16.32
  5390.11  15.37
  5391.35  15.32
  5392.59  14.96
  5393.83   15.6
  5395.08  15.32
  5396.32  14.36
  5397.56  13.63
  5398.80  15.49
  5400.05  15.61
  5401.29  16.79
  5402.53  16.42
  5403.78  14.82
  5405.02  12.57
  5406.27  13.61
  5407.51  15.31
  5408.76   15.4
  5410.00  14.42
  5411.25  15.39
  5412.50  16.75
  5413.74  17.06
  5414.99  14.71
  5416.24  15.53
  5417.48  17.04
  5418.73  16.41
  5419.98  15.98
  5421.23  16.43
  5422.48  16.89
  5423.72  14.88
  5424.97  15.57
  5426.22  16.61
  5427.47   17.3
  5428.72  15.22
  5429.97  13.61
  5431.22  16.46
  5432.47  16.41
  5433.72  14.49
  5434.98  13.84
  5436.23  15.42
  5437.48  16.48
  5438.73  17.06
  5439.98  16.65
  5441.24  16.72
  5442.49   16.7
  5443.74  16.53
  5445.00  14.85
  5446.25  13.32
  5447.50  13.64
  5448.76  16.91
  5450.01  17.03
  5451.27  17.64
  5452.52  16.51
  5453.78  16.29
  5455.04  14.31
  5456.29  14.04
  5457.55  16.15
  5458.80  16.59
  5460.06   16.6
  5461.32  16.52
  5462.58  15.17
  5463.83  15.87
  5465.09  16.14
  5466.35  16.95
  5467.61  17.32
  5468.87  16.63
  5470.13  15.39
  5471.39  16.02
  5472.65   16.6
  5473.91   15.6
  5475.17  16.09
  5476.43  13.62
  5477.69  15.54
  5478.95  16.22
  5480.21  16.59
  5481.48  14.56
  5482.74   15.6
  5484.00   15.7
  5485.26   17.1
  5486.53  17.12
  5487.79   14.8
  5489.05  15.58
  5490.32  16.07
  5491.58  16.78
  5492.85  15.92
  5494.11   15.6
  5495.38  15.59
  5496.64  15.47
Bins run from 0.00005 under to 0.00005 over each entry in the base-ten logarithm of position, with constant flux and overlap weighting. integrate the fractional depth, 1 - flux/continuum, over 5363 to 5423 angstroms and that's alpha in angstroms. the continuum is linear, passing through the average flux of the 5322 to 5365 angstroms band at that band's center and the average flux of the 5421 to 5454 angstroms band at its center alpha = 0.7 angstroms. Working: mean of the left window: 15.8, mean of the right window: 15.9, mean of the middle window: 15.7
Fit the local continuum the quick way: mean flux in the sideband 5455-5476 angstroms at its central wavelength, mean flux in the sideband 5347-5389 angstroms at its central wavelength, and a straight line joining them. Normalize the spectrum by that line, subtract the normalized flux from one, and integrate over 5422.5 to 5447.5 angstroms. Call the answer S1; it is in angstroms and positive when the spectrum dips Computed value 0.7 angstroms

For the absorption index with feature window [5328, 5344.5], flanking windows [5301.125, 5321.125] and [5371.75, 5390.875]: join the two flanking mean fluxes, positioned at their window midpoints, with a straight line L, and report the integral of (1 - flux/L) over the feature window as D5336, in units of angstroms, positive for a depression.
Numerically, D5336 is 1.42 angstroms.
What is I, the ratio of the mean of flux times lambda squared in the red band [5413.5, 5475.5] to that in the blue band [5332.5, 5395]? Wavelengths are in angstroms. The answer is 1.0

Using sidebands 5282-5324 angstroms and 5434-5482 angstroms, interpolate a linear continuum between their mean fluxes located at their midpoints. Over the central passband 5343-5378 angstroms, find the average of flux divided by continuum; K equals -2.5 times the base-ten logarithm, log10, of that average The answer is 0.01 mag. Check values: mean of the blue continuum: 16.5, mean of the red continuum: 15.9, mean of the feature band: 16.1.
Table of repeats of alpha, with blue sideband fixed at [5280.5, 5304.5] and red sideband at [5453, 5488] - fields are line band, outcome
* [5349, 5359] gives -0.6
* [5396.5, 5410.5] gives 0.9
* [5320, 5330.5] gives 1.0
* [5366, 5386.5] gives 0.2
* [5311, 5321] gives -0.6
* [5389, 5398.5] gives 0.6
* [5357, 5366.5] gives -0.4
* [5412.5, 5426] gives -0.1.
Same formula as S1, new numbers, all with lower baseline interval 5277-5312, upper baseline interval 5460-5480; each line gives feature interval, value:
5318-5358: 1.39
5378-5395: 0.10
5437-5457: 0.20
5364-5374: 0.93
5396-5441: 1.53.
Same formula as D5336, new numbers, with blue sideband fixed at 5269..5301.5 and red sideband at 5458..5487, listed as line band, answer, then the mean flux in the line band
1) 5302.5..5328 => -1.4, 16.5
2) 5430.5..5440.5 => 0.1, 15.8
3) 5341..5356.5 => -0.6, 16.3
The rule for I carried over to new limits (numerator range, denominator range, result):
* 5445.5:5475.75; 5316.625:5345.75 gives 1.08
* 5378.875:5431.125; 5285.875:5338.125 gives 1.00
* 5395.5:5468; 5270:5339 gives 1.03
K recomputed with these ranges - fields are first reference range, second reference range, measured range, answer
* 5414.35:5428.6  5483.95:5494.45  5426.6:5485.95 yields 0.02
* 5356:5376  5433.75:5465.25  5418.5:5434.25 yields 0.00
